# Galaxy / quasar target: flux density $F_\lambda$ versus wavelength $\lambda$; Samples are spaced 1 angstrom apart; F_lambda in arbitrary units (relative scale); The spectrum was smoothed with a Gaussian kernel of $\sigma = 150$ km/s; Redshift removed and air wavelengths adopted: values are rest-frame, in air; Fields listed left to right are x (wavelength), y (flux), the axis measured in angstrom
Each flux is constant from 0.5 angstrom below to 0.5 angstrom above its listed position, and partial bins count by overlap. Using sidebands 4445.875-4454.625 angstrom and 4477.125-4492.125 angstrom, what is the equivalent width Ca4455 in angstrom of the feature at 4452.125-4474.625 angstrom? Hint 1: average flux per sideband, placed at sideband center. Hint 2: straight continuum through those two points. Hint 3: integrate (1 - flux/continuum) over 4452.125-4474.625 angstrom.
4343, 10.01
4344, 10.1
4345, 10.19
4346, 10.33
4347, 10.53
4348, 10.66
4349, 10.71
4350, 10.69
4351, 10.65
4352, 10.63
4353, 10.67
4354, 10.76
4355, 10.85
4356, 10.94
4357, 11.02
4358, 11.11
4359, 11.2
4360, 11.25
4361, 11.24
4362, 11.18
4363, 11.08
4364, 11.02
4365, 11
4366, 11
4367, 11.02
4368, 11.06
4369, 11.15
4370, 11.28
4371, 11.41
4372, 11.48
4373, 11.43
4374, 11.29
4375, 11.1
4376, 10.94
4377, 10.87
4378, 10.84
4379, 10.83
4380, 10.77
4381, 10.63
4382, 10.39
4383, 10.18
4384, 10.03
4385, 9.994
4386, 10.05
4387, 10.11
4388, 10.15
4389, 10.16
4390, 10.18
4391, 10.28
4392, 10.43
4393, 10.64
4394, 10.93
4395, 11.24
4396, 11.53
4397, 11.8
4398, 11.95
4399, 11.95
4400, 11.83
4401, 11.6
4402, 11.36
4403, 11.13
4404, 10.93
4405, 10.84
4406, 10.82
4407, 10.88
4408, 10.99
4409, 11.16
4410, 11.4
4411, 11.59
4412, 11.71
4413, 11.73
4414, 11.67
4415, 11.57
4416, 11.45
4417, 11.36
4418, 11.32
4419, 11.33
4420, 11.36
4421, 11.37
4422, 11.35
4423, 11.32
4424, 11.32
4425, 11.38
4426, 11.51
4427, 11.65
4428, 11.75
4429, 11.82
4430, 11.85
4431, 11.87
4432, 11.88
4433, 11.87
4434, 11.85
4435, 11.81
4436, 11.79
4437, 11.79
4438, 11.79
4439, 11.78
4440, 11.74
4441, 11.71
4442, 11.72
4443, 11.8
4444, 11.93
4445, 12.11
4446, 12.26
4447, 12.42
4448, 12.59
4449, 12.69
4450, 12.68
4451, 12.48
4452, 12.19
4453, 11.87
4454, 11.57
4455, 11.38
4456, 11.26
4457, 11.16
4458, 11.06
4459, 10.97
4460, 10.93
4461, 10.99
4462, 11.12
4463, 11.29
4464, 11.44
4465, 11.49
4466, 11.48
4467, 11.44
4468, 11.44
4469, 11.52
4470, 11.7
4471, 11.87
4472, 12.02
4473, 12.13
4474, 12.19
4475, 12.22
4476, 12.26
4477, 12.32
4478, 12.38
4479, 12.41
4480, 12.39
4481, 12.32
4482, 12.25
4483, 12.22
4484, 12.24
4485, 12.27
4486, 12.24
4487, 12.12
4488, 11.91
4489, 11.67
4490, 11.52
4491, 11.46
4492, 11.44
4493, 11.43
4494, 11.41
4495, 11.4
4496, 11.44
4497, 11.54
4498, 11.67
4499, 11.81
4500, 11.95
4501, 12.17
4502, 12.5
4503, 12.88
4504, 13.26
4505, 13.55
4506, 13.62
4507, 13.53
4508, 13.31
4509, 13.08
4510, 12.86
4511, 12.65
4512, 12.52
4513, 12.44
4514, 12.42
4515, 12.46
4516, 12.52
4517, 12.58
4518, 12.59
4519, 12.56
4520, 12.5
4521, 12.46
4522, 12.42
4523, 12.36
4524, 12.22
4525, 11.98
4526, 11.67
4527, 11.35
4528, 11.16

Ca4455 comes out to 1.3 angstrom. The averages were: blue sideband 12.3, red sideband 12.1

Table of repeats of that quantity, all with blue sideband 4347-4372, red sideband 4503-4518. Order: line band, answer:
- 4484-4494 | 0.7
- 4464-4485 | 0.7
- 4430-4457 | 0.3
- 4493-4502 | 0.7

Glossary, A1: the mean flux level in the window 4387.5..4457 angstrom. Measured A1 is 11.5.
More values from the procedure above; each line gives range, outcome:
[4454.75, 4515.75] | 12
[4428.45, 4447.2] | 11.9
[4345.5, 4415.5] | 11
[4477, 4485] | 12.3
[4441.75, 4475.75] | 11.8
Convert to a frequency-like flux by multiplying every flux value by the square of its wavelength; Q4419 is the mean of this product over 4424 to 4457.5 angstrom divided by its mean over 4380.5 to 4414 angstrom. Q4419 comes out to 1.1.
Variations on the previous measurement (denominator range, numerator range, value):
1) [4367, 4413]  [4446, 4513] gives 1.14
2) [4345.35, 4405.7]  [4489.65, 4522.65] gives 1.20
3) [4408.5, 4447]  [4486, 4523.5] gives 1.09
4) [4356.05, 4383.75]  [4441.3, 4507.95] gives 1.14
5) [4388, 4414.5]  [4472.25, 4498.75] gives 1.11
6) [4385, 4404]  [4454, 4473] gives 1.07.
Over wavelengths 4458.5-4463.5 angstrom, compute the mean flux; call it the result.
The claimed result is 11.1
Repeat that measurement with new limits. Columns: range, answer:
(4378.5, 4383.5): 10.6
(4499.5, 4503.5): 12.4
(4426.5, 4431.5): 11.8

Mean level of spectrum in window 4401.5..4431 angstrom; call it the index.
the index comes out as 11.4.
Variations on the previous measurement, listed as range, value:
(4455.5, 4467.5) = 11.2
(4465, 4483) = 12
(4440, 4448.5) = 12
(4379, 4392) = 10.3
